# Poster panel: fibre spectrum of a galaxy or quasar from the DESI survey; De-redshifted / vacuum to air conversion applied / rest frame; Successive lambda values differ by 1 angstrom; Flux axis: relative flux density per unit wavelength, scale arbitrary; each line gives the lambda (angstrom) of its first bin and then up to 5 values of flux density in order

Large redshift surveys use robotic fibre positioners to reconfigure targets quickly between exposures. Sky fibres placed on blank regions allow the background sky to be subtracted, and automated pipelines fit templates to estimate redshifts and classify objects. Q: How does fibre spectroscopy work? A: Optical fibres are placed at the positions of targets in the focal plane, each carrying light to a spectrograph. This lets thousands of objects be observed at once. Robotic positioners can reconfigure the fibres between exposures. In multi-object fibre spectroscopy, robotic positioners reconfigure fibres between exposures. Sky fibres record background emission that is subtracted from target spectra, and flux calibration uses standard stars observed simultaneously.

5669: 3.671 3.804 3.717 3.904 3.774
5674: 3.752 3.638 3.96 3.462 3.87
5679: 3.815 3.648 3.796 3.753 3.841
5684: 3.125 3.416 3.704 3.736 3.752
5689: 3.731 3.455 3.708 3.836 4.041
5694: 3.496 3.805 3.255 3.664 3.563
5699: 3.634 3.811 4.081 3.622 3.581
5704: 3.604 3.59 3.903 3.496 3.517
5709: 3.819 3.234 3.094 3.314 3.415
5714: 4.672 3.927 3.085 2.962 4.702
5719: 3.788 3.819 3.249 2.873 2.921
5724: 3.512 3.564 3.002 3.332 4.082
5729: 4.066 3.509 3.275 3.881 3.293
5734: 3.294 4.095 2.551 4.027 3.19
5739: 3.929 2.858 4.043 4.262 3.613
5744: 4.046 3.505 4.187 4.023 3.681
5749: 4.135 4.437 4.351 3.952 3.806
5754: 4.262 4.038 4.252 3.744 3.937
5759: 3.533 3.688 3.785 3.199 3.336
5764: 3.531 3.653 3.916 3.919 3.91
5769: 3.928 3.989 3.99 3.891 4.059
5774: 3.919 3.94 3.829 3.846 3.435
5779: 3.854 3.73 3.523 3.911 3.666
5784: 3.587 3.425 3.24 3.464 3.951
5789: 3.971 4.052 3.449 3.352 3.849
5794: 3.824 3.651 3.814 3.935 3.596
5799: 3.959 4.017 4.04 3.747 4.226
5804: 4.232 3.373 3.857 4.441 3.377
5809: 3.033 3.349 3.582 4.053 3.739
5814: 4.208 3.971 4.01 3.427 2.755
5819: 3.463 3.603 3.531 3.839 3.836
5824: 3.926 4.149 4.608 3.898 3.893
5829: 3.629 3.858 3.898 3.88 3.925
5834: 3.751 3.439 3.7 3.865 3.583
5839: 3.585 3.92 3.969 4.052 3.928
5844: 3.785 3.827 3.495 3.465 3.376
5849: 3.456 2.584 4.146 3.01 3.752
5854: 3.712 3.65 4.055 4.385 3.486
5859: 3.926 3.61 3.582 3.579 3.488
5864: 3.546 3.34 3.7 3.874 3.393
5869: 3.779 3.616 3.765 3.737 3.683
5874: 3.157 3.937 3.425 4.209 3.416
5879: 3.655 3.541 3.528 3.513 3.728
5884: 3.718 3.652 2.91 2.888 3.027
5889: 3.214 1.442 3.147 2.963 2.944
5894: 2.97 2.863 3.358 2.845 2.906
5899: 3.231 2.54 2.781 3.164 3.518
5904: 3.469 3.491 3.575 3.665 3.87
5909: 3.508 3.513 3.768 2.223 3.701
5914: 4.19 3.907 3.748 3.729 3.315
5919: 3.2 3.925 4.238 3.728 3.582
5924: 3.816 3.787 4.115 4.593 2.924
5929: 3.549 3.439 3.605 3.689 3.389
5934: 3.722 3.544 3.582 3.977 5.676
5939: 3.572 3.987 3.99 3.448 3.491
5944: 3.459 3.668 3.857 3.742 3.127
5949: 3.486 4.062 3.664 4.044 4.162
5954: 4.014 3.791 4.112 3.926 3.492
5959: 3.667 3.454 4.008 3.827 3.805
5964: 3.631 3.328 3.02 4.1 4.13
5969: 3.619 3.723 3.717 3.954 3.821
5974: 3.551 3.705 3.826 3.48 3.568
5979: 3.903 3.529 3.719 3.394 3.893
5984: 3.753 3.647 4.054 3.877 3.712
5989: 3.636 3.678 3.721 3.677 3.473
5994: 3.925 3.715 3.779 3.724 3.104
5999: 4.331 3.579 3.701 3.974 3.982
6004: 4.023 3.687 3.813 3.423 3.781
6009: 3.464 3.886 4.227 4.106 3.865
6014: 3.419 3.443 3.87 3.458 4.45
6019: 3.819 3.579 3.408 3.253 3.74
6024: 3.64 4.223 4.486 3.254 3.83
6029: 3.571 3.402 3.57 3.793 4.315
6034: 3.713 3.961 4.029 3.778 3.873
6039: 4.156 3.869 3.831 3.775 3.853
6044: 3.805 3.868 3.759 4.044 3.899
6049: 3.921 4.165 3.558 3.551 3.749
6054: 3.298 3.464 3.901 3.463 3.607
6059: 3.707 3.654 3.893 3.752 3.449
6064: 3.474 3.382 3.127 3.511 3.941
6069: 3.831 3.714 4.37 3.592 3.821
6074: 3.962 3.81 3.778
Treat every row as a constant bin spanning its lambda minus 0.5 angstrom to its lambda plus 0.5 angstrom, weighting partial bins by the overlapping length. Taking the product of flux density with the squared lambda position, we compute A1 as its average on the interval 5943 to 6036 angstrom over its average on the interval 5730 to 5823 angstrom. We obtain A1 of 1.07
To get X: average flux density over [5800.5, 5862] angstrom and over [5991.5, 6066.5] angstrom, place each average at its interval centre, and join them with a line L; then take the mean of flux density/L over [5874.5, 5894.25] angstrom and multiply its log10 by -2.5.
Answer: 0.139 mag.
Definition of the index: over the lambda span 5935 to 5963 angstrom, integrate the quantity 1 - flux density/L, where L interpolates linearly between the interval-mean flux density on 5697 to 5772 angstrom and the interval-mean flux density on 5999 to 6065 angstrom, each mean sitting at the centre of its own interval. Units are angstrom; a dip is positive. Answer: -0.5 angstrom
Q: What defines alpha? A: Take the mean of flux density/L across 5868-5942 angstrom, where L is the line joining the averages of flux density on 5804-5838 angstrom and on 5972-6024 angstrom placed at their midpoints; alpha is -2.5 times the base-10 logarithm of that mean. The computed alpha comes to 0.071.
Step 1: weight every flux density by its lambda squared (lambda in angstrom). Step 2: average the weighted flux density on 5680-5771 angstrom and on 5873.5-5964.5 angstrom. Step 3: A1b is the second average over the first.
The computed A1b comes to 1.0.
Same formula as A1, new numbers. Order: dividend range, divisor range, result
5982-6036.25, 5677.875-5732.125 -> 1.16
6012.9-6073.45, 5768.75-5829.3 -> 1.08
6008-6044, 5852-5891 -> 1.13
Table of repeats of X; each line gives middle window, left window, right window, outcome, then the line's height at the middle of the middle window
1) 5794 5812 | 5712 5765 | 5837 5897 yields -0.06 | 3.6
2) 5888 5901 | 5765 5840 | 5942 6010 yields 0.29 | 3.75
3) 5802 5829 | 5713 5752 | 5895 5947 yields -0.04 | 3.64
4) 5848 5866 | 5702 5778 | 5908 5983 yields 0.03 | 3.72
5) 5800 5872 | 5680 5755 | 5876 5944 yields -0.05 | 3.56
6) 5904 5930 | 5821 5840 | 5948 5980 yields 0.04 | 3.78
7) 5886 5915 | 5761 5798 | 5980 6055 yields 0.18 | 3.75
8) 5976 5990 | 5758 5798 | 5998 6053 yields 0.02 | 3.79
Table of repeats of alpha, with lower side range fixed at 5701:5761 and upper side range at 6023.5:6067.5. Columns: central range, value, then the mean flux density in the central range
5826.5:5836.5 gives -0.02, 3.79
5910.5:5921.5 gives 0.03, 3.63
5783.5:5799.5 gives 0.00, 3.69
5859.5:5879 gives 0.03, 3.62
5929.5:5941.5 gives -0.03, 3.85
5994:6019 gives -0.01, 3.79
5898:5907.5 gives 0.15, 3.25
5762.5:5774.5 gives -0.04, 3.84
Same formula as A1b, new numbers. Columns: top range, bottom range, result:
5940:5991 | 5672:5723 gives 1.12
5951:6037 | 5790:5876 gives 1.07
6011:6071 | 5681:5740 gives 1.17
